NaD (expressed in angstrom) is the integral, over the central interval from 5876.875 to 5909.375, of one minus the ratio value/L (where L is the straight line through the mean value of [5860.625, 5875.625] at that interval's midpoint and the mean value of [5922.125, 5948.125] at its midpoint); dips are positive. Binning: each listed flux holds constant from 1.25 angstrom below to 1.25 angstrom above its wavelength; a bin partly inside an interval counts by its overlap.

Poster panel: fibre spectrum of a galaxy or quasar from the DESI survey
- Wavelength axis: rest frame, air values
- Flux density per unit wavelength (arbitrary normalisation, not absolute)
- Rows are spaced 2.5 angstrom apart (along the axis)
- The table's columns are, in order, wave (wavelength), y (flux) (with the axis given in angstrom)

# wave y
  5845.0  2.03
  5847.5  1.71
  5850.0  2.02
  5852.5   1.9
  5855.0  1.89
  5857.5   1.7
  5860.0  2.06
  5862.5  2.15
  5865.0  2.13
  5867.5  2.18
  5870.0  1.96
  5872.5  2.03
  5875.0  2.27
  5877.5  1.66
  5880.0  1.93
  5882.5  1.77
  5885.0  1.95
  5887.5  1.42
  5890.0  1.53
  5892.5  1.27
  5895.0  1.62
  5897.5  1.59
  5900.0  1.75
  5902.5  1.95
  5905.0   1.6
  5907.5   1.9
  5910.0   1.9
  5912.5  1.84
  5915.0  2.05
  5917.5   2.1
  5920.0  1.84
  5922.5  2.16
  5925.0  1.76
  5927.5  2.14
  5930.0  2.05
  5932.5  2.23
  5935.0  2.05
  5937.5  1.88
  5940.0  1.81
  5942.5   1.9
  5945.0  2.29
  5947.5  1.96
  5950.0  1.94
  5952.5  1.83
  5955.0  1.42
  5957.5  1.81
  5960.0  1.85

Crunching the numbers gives 6.0 angstrom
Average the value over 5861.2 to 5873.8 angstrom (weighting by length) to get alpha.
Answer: 2.09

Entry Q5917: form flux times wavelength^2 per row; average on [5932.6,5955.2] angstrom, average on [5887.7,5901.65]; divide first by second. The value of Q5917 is 1.3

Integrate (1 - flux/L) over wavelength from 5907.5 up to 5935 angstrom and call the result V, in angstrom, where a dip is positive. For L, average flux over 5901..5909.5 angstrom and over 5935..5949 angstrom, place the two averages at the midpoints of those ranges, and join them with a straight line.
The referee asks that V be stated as -1.7 angstrom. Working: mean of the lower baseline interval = 1.82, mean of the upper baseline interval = 1.97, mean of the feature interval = 2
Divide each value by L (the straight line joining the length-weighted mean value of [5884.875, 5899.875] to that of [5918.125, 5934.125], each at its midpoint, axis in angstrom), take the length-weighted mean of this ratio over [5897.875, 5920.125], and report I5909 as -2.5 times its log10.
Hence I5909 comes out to -0.05 mag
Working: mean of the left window 1.55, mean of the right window 2.03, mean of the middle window 1.87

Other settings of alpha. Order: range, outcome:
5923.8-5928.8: 1.95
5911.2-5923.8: 2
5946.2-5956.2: 1.79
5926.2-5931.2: 2.09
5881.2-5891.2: 1.67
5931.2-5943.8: 1.98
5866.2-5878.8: 2.02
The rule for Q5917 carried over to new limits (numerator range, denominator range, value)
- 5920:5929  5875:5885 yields 1.08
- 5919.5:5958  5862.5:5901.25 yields 1.09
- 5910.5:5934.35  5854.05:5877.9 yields 1.02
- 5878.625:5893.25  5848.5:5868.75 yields 0.84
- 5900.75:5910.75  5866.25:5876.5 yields 0.88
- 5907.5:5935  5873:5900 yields 1.18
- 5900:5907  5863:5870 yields 0.85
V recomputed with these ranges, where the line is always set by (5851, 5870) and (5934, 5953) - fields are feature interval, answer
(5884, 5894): 2.3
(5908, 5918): 0.1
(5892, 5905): 2.2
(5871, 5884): 0.4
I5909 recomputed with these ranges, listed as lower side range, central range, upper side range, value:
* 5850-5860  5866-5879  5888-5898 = -0.19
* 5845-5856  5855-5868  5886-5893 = -0.15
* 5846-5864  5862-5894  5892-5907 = -0.04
